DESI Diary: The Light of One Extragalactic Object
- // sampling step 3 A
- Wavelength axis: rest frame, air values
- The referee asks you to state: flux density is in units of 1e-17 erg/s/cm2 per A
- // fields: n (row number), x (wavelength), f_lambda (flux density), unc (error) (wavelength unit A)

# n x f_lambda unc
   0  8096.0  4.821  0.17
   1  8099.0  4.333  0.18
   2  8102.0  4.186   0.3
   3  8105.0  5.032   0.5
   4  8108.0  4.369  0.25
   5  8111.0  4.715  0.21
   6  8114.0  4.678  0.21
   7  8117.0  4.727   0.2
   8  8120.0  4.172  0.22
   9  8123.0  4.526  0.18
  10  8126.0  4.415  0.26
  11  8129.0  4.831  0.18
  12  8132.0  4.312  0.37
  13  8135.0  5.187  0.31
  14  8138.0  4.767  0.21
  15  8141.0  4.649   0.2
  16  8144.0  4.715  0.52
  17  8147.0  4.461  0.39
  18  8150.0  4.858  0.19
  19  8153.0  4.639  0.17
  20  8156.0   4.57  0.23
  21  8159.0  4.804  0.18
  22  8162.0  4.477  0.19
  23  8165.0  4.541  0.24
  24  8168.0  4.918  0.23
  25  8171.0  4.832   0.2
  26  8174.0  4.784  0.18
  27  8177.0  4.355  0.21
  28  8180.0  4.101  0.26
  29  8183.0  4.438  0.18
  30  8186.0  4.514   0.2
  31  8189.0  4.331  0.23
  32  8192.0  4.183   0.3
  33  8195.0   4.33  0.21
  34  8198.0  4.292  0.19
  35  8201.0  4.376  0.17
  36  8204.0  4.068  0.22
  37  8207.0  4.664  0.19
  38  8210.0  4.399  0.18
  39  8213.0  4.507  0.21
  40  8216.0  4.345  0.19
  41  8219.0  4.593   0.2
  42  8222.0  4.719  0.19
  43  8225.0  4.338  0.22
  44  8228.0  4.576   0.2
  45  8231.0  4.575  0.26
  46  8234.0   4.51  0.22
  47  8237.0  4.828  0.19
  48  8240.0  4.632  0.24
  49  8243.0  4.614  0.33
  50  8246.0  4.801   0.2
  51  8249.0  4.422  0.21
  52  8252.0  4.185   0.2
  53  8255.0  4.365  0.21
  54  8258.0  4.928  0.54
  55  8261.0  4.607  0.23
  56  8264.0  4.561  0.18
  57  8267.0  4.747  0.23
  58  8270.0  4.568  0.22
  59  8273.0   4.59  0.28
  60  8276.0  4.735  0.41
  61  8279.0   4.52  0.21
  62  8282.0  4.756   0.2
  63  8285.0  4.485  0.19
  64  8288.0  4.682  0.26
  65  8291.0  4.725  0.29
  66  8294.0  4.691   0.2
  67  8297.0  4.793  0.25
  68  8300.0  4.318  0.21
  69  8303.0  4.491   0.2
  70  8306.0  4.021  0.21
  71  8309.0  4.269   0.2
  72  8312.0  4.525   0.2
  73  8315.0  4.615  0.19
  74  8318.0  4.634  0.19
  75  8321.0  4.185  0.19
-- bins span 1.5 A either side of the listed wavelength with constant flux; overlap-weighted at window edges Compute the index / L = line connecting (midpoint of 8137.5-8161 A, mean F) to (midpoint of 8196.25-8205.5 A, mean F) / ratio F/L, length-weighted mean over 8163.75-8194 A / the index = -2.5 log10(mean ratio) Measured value -0.02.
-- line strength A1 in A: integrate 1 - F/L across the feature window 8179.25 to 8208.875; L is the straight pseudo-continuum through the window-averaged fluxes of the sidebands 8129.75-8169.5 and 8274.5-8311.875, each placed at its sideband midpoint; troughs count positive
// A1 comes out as 1.9 A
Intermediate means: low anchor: 4.69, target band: 4.34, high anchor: 4.54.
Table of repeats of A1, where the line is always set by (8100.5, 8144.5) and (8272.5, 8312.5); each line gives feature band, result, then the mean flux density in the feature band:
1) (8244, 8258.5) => 0.1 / 4.52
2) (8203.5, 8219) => 0.5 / 4.44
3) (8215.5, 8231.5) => 0.1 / 4.53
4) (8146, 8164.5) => -0.1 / 4.63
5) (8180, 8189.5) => 0.4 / 4.39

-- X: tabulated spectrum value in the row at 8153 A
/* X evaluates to 4.639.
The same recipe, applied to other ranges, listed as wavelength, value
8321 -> 4.185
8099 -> 4.333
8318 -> 4.634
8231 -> 4.575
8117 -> 4.727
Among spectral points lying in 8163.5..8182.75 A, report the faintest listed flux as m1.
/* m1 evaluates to 4.101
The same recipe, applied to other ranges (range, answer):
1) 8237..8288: 4.185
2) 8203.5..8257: 4.068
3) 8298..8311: 4.021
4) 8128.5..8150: 4.312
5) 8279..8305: 4.318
